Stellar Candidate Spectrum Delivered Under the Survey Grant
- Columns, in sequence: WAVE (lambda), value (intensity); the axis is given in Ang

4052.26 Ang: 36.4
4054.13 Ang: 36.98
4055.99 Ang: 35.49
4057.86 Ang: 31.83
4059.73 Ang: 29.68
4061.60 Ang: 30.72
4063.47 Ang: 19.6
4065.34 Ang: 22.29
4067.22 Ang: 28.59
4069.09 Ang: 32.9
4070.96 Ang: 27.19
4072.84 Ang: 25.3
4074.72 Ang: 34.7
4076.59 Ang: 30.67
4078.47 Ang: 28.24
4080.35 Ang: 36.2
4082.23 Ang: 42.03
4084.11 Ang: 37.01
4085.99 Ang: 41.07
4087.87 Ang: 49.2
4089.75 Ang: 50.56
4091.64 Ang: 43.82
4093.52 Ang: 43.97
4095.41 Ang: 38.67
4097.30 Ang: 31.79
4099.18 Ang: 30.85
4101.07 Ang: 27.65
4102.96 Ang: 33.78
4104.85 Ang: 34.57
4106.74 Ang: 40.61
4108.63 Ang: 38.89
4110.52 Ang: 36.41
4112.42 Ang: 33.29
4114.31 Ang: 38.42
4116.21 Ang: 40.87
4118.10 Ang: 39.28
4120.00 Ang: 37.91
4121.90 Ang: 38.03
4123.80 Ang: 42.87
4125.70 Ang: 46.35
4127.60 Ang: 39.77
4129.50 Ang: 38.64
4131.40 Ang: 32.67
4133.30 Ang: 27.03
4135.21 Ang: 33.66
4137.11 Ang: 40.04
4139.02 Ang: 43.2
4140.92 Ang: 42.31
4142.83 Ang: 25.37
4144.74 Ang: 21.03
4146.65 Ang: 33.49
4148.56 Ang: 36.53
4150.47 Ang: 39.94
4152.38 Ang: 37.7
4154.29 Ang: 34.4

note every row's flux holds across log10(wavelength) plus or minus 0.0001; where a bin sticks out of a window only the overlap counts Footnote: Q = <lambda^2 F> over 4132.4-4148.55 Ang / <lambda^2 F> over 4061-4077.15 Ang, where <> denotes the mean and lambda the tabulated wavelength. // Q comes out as 1.2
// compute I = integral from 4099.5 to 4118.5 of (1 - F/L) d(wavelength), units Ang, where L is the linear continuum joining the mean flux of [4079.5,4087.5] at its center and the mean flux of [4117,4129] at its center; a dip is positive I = 2.0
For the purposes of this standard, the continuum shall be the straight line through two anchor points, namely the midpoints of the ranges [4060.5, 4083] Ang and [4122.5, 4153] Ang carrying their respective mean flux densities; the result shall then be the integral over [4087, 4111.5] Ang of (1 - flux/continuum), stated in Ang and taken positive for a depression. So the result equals -4.6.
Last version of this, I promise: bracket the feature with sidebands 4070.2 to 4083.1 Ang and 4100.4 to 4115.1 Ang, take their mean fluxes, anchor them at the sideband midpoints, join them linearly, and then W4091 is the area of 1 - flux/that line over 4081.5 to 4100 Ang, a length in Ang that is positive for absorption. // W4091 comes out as -4.1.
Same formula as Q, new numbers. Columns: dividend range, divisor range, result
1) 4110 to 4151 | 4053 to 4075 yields 1.28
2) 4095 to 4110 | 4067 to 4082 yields 1.12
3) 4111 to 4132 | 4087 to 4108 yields 1.02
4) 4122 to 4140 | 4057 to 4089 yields 1.22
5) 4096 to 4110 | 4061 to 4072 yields 1.30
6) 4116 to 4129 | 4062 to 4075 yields 1.55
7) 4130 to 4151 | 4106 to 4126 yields 0.88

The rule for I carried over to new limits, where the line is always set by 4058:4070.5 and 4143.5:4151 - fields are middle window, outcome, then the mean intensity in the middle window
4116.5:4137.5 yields -4.71 Ang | 37.9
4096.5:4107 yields -1.11 Ang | 32.8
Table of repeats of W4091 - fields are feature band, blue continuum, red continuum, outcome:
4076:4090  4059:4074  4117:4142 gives -4.1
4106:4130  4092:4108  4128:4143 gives -2.3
